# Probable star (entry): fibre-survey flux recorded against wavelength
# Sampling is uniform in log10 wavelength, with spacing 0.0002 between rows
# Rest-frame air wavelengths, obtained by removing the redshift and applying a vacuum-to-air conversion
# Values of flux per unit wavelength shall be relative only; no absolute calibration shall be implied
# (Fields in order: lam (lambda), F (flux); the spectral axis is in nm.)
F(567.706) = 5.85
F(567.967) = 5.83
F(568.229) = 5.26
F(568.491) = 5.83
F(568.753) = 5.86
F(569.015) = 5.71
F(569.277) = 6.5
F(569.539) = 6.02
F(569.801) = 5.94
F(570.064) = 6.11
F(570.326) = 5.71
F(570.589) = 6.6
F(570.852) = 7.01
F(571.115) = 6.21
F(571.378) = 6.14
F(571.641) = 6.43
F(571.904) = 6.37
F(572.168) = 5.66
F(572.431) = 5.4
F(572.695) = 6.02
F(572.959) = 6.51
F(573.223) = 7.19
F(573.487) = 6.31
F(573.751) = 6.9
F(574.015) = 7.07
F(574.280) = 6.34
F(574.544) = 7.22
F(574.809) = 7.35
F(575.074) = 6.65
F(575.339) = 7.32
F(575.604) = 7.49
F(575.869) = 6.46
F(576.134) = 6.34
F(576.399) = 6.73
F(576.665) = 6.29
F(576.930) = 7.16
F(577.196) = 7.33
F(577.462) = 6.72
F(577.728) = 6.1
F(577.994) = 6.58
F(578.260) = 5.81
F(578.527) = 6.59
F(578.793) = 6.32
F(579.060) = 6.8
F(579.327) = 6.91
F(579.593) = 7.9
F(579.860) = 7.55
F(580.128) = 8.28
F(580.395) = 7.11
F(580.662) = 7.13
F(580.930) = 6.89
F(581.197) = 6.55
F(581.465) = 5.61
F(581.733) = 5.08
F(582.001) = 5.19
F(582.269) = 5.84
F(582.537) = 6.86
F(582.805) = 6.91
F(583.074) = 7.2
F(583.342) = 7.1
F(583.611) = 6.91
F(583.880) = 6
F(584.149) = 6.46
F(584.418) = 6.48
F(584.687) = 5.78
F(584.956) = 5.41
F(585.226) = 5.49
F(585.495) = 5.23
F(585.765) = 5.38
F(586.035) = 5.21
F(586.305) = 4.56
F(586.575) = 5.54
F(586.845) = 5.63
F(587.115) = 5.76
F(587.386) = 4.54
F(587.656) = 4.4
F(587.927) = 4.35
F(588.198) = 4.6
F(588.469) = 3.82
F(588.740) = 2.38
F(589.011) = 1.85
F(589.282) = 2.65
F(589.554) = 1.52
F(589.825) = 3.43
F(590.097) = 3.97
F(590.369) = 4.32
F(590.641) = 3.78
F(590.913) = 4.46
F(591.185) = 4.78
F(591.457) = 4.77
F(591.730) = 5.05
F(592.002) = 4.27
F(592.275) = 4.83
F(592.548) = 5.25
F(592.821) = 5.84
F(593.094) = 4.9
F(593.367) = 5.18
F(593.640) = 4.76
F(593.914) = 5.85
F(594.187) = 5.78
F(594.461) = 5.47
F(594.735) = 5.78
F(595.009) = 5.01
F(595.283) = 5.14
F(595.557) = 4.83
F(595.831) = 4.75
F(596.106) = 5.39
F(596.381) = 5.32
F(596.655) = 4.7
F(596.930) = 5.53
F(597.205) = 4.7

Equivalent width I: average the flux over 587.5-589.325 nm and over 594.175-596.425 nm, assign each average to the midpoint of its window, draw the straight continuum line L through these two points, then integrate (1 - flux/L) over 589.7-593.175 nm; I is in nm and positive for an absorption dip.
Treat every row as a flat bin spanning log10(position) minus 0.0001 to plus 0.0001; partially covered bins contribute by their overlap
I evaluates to -0.26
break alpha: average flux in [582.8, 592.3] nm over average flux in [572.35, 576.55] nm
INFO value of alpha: 0.72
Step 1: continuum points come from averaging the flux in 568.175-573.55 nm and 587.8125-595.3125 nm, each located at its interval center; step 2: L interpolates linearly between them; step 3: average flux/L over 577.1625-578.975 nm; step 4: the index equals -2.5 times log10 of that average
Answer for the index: -0.165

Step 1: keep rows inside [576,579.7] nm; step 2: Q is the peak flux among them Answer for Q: 7.9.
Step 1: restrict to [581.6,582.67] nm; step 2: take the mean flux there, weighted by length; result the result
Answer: 5.74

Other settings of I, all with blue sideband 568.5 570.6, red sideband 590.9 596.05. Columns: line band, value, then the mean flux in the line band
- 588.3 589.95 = 0.824 nm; 2.64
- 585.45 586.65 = 0.051 nm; 5.16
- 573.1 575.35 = -0.412 nm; 6.9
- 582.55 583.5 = -0.265 nm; 7.04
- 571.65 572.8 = -0.001 nm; 5.92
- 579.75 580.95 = -0.392 nm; 7.43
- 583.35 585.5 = -0.247 nm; 6.08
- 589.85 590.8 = 0.230 nm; 3.96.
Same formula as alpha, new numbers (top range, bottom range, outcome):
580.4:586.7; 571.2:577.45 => 0.91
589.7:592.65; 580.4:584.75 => 0.69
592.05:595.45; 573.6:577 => 0.77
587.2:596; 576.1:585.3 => 0.68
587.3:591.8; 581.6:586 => 0.62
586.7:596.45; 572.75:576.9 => 0.67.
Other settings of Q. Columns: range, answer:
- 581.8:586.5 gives 7.2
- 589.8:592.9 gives 5.84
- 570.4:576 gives 7.49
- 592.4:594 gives 5.85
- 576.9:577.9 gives 7.33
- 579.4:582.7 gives 8.28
